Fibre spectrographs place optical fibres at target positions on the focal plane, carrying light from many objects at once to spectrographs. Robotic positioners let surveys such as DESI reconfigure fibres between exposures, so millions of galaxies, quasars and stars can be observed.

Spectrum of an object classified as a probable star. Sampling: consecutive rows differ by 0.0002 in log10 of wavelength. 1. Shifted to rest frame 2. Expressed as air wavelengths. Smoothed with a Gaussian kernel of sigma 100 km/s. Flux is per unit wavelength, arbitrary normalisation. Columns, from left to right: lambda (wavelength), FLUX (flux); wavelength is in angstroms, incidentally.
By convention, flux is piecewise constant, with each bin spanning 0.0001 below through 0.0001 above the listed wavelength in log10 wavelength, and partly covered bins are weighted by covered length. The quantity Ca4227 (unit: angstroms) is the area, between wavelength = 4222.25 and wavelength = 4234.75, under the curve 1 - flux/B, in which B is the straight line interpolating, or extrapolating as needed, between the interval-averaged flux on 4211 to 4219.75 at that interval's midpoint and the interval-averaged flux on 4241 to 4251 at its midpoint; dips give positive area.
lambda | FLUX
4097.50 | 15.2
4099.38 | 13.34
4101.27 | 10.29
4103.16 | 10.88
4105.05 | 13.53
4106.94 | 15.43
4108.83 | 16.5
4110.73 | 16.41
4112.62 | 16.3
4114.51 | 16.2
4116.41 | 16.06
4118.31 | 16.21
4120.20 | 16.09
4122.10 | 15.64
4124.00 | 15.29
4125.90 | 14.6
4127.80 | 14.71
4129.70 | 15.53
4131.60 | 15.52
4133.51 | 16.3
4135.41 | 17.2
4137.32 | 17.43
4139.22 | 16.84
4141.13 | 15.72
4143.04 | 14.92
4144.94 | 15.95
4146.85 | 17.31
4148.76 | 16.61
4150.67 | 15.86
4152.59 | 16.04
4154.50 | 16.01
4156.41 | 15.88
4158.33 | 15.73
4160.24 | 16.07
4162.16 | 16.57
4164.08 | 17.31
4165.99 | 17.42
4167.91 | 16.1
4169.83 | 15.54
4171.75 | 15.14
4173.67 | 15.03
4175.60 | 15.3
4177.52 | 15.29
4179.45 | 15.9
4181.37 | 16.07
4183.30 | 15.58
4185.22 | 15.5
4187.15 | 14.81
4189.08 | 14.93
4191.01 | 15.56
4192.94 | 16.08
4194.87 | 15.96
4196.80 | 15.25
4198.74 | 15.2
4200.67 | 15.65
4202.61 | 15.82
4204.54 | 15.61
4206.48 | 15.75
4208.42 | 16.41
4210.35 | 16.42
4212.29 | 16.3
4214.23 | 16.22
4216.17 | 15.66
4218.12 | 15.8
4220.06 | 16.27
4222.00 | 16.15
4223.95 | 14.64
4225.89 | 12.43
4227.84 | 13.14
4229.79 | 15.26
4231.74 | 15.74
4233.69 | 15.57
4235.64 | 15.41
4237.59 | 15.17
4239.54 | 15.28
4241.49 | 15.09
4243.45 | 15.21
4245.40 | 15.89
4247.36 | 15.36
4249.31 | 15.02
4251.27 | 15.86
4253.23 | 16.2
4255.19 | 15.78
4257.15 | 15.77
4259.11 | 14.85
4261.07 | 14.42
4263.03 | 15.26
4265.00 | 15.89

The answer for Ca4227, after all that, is 0.9 angstroms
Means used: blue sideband 16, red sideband 15.4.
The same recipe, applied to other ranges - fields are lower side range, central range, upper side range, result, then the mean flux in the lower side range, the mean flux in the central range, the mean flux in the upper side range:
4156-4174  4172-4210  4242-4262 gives 0.8 angstroms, 16.1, 15.6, 15.4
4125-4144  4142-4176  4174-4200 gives -0.8 angstroms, 15.9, 16.1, 15.5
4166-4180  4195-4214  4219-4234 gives -0.9 angstroms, 15.6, 15.8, 14.9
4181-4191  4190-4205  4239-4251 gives -0.3 angstroms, 15.4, 15.6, 15.3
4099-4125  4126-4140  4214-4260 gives -1.1 angstroms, 14.9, 16.1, 15.3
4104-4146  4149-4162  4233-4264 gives -0.2 angstroms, 15.8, 16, 15.4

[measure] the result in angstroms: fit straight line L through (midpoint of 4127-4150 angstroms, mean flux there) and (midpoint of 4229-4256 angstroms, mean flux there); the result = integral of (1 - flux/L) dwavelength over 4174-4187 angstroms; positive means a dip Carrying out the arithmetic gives 0.30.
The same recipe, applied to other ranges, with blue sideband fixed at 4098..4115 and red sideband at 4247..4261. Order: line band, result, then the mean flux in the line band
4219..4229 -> 0.5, 14.6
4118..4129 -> -0.7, 15.4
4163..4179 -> -1.2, 15.9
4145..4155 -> -1.2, 16.3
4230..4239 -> -0.1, 15.4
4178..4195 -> -0.7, 15.6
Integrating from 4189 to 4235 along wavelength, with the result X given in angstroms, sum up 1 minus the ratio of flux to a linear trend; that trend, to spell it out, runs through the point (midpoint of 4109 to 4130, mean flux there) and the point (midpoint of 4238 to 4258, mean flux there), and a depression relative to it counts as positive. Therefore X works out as 0.3 angstroms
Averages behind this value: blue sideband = 15.8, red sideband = 15.5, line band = 15.5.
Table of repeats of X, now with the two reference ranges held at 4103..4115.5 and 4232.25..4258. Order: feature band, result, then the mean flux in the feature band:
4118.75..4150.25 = -1.3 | 16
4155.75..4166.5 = -0.8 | 16.5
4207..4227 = -0.2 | 15.6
